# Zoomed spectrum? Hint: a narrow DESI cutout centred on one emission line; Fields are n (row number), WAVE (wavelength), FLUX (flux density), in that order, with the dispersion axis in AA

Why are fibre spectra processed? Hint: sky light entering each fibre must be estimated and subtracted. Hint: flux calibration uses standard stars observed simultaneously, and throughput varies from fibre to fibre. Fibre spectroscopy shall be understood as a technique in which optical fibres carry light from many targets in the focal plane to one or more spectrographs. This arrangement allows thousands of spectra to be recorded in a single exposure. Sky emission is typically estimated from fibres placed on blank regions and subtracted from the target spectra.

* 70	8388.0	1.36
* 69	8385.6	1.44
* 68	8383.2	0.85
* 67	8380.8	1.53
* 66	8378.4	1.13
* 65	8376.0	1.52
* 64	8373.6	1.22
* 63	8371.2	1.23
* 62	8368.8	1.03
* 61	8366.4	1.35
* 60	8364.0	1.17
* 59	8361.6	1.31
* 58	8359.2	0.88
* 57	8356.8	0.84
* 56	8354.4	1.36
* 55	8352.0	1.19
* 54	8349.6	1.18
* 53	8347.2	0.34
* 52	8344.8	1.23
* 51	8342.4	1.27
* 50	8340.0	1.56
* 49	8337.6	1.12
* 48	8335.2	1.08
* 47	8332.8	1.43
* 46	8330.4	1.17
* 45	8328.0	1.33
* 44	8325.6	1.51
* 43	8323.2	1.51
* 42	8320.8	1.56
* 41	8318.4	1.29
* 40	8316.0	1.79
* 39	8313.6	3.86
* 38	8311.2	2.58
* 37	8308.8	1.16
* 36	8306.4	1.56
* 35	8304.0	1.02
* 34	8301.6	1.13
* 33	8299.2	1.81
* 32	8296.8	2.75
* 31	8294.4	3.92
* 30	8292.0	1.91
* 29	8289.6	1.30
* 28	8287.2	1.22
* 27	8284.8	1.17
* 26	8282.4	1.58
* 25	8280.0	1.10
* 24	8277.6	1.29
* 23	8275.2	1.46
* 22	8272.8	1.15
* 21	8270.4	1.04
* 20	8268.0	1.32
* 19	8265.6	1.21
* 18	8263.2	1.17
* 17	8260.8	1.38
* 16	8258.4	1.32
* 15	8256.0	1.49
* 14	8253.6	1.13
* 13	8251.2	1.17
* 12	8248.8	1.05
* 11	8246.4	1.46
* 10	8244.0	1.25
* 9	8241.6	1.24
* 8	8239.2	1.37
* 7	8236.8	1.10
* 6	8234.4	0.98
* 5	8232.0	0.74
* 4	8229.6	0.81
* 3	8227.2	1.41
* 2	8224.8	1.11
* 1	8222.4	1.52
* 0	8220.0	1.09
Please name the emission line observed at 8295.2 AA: [S II]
